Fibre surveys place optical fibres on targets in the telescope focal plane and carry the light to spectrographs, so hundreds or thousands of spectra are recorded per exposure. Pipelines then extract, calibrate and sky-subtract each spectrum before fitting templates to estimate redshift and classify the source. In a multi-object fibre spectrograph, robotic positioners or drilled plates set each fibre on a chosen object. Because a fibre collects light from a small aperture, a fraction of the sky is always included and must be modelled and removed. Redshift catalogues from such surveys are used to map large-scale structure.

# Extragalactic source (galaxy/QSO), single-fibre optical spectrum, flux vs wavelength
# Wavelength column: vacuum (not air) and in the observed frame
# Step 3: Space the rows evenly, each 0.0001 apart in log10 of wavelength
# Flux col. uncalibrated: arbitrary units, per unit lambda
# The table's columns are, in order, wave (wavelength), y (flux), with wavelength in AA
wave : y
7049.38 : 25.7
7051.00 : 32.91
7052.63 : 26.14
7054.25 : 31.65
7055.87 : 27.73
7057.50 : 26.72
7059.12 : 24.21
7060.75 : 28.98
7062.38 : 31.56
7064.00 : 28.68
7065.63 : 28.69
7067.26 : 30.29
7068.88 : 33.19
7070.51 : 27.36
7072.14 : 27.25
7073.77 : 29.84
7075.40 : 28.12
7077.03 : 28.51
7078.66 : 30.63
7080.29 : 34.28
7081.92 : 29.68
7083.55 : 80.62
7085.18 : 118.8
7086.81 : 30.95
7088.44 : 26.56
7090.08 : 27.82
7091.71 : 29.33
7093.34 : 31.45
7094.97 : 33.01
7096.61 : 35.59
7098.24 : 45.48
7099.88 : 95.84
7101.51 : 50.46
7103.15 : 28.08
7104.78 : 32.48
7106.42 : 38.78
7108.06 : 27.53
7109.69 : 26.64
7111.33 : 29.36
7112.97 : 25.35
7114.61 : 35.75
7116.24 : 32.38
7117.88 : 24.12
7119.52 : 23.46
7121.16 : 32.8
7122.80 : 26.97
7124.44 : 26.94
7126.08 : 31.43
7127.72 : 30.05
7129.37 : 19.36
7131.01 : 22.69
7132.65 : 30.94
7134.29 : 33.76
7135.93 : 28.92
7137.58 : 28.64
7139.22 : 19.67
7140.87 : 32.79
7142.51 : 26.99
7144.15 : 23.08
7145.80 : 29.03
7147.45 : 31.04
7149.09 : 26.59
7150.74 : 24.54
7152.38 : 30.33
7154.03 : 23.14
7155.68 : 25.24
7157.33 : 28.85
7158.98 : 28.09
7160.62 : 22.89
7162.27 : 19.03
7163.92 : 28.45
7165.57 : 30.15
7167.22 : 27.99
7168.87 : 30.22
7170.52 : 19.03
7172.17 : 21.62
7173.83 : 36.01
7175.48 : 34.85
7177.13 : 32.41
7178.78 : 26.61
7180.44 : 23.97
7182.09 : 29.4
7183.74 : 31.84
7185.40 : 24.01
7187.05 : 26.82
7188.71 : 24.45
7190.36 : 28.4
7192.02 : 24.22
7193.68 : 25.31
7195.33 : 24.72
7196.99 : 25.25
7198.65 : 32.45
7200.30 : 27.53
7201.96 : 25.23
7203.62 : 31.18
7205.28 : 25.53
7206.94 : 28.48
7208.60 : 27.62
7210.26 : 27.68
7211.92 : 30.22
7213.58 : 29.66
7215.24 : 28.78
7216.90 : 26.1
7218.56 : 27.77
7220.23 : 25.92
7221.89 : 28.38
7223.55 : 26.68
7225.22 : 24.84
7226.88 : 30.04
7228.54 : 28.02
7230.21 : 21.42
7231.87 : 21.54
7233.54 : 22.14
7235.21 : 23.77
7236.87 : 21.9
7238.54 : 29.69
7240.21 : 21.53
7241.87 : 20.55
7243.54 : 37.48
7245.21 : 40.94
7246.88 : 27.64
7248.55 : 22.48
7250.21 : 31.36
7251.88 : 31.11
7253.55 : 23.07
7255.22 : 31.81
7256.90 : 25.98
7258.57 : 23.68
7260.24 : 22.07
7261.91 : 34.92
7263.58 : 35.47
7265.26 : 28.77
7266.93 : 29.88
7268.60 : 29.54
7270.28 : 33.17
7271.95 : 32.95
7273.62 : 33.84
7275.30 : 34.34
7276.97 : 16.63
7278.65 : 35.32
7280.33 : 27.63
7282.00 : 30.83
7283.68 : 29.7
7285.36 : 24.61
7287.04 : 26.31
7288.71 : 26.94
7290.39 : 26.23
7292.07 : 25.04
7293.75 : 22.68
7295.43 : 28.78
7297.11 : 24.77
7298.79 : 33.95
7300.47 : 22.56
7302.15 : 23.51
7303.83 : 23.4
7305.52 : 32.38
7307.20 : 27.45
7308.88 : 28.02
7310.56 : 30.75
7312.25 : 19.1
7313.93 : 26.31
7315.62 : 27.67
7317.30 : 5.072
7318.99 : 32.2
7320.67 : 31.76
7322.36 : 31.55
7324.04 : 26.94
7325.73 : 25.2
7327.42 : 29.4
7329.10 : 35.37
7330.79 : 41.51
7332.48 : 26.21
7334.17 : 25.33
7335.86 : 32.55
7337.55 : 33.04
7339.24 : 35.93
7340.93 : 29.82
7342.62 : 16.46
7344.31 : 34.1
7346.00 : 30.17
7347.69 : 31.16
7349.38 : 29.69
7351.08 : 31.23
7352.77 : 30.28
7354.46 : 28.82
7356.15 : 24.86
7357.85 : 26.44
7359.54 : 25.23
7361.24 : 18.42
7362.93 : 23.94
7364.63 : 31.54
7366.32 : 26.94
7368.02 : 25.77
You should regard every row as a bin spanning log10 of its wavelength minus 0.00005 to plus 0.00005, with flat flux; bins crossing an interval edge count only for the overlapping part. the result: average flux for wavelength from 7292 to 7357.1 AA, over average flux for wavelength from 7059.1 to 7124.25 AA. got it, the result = 0.78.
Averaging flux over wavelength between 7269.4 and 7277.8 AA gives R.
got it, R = 30.2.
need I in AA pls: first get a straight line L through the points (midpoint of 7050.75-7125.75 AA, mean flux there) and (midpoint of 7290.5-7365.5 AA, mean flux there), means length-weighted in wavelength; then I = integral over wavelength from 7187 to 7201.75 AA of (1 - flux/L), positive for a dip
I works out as 2.4 AA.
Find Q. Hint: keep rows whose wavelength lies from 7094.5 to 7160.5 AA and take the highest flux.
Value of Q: 95.84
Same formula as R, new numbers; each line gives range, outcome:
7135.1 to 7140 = 25.8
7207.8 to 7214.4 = 28.8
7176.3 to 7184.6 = 28.8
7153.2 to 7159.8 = 26.3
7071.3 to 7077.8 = 28.4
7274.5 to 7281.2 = 28.5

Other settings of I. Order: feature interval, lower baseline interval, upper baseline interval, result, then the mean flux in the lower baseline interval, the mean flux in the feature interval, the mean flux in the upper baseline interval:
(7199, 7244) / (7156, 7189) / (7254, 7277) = 3.2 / 27.3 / 26.6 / 29.8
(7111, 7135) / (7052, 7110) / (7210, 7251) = 4.0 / 36.6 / 28.3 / 27.1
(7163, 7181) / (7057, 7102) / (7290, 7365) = 3.2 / 38.4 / 28.3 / 27.7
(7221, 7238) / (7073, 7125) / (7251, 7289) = 3.4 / 37.5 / 25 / 29.1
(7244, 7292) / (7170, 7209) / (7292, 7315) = -4.4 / 27.4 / 29.2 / 26.4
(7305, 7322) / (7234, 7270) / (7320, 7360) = 1.9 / 28.3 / 26.1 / 29.7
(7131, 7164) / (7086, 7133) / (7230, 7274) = 4.8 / 32.8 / 27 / 28.1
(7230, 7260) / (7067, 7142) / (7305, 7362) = 4.0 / 34.6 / 26.6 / 28.2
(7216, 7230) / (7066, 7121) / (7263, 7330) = 1.9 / 37.1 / 27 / 27.9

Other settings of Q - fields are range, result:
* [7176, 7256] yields 40.94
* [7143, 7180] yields 36.01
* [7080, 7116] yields 118.8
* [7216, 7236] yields 30.04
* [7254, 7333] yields 41.51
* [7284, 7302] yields 33.95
